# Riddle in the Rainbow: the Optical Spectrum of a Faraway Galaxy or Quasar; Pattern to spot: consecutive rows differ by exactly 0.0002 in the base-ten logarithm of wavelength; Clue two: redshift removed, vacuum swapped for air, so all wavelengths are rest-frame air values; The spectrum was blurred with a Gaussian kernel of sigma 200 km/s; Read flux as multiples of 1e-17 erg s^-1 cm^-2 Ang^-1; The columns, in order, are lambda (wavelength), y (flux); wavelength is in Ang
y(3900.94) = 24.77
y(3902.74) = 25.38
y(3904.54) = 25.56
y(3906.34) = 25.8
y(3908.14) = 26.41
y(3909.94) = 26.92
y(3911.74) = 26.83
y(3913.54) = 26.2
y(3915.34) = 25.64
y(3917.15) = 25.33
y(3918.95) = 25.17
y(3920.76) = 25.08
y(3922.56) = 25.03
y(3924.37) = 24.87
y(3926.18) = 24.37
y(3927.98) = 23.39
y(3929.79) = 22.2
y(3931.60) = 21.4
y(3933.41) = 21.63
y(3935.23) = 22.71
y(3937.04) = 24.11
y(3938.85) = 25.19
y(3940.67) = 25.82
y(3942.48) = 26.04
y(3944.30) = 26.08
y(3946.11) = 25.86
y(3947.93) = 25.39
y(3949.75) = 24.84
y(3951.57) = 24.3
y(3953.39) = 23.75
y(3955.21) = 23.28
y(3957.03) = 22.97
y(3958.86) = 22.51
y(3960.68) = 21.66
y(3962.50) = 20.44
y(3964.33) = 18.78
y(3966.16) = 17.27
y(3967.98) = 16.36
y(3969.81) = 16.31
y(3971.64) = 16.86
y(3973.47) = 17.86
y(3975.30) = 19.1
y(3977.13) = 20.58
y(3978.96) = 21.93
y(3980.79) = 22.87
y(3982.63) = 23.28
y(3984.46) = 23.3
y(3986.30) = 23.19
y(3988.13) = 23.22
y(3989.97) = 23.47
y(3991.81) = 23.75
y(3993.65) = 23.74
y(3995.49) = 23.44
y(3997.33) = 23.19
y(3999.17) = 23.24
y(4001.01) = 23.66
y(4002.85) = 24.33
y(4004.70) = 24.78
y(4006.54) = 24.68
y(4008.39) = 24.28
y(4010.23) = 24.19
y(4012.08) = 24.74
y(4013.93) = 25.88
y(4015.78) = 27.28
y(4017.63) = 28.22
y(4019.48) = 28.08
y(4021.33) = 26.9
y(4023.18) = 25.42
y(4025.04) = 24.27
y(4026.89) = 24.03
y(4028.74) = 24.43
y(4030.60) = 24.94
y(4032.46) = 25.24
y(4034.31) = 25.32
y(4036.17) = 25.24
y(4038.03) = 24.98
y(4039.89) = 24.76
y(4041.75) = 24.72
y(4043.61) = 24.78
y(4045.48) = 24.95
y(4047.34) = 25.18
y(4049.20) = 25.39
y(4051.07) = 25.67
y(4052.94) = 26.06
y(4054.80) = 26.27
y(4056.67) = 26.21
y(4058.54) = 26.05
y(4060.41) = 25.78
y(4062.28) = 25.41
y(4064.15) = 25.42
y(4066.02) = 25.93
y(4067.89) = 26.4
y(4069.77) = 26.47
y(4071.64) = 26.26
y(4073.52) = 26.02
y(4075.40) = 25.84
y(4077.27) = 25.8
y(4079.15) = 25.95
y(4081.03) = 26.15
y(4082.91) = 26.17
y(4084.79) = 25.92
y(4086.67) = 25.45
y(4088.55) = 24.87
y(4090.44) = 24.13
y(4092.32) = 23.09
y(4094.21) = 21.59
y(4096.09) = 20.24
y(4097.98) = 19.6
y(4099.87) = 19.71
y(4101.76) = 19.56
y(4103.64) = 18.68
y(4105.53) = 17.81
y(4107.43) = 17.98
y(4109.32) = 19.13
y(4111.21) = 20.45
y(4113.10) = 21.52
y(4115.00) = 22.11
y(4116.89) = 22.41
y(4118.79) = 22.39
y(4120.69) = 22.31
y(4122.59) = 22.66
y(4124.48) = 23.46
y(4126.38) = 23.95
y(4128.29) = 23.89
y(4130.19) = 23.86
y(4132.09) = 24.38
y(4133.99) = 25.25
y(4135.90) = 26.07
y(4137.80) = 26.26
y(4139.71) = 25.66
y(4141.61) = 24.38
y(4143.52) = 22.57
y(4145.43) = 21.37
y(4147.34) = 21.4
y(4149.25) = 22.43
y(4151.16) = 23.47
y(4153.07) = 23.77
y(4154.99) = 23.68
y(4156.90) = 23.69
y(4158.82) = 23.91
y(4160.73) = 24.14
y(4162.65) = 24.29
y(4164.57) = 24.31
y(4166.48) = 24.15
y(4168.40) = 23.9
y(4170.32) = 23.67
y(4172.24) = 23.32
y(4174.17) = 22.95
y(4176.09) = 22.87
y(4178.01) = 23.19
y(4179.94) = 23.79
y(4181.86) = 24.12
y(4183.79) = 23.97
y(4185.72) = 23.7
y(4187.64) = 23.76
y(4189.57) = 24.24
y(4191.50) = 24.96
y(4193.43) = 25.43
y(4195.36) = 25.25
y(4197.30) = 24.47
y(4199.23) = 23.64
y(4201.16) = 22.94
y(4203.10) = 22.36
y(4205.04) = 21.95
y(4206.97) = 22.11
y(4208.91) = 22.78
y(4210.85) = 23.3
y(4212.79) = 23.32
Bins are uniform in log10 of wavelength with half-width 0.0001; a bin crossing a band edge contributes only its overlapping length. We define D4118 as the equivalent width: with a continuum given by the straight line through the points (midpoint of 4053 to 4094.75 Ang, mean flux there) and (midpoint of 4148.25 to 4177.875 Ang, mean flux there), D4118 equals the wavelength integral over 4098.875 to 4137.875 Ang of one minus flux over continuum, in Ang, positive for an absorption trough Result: 4.1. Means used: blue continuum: 25.6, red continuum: 23.6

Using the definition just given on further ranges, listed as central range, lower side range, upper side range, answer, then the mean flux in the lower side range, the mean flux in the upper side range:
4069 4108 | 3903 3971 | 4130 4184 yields 0.87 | 23.6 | 23.8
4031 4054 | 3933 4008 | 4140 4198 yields -2.19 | 22.6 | 23.7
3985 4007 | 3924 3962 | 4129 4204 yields 0.17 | 23.9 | 23.9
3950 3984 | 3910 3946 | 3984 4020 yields 5.40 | 24.7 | 24.5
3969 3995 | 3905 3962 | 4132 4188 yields 3.11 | 24.5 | 23.8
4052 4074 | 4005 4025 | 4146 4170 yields -0.82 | 25.9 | 23.6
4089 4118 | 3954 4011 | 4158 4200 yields 3.22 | 21.9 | 24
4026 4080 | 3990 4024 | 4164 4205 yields -1.86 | 25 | 23.8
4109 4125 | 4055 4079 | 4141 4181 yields 1.76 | 26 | 23.4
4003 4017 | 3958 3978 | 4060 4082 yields -2.17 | 18.9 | 26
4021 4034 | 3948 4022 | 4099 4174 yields -1.22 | 22.8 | 22.8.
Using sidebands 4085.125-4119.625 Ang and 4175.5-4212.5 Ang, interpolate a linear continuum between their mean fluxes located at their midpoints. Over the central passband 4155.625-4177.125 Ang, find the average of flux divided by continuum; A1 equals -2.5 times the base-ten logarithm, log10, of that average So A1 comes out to -0.04 mag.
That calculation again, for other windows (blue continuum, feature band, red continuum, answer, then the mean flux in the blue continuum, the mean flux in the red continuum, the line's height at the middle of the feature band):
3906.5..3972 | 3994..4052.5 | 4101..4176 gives -0.08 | 23.4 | 22.9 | 23.2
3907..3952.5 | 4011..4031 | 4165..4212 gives -0.06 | 24.8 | 23.6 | 24.4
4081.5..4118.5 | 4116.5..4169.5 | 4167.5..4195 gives -0.04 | 21.7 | 23.9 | 22.8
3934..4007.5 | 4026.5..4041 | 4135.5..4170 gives -0.09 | 22.6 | 23.8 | 23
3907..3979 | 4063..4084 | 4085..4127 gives -0.19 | 23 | 21.6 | 21.9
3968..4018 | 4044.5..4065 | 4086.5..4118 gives -0.18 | 22.8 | 21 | 21.8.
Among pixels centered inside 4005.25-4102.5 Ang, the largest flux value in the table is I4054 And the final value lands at 28.22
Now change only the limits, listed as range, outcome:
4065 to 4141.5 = 26.47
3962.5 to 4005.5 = 24.78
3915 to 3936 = 25.64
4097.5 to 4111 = 19.71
